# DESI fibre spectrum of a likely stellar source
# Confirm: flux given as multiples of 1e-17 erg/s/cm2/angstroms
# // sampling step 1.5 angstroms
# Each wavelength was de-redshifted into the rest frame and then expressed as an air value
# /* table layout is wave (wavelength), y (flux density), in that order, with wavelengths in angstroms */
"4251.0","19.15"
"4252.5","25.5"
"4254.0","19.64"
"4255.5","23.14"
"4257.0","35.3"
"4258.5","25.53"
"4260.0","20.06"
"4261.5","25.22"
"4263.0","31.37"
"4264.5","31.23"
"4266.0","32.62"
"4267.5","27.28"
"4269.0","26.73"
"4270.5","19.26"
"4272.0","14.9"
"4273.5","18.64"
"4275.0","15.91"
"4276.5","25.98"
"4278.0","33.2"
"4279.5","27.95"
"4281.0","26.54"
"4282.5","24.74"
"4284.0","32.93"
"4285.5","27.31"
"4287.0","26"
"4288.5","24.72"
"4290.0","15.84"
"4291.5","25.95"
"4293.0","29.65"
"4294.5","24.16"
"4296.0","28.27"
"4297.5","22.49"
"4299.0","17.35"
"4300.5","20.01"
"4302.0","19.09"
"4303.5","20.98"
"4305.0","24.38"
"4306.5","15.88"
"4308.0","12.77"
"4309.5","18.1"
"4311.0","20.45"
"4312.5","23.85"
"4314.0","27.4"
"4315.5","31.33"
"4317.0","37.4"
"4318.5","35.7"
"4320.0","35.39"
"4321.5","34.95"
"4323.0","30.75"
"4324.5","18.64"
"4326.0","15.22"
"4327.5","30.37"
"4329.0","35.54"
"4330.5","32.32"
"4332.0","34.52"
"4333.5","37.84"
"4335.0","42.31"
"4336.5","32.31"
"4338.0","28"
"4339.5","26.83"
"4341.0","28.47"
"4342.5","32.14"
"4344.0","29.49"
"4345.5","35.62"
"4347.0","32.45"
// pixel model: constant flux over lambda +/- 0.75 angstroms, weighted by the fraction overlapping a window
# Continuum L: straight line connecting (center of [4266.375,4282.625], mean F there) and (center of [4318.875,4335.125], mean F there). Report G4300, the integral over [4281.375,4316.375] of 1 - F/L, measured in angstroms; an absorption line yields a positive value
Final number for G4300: 5.0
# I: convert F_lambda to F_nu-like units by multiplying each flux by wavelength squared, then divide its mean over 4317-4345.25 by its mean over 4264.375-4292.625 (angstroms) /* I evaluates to 1.28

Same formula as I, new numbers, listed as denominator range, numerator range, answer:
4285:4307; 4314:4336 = 1.43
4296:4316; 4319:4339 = 1.49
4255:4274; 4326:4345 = 1.29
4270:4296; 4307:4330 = 1.13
